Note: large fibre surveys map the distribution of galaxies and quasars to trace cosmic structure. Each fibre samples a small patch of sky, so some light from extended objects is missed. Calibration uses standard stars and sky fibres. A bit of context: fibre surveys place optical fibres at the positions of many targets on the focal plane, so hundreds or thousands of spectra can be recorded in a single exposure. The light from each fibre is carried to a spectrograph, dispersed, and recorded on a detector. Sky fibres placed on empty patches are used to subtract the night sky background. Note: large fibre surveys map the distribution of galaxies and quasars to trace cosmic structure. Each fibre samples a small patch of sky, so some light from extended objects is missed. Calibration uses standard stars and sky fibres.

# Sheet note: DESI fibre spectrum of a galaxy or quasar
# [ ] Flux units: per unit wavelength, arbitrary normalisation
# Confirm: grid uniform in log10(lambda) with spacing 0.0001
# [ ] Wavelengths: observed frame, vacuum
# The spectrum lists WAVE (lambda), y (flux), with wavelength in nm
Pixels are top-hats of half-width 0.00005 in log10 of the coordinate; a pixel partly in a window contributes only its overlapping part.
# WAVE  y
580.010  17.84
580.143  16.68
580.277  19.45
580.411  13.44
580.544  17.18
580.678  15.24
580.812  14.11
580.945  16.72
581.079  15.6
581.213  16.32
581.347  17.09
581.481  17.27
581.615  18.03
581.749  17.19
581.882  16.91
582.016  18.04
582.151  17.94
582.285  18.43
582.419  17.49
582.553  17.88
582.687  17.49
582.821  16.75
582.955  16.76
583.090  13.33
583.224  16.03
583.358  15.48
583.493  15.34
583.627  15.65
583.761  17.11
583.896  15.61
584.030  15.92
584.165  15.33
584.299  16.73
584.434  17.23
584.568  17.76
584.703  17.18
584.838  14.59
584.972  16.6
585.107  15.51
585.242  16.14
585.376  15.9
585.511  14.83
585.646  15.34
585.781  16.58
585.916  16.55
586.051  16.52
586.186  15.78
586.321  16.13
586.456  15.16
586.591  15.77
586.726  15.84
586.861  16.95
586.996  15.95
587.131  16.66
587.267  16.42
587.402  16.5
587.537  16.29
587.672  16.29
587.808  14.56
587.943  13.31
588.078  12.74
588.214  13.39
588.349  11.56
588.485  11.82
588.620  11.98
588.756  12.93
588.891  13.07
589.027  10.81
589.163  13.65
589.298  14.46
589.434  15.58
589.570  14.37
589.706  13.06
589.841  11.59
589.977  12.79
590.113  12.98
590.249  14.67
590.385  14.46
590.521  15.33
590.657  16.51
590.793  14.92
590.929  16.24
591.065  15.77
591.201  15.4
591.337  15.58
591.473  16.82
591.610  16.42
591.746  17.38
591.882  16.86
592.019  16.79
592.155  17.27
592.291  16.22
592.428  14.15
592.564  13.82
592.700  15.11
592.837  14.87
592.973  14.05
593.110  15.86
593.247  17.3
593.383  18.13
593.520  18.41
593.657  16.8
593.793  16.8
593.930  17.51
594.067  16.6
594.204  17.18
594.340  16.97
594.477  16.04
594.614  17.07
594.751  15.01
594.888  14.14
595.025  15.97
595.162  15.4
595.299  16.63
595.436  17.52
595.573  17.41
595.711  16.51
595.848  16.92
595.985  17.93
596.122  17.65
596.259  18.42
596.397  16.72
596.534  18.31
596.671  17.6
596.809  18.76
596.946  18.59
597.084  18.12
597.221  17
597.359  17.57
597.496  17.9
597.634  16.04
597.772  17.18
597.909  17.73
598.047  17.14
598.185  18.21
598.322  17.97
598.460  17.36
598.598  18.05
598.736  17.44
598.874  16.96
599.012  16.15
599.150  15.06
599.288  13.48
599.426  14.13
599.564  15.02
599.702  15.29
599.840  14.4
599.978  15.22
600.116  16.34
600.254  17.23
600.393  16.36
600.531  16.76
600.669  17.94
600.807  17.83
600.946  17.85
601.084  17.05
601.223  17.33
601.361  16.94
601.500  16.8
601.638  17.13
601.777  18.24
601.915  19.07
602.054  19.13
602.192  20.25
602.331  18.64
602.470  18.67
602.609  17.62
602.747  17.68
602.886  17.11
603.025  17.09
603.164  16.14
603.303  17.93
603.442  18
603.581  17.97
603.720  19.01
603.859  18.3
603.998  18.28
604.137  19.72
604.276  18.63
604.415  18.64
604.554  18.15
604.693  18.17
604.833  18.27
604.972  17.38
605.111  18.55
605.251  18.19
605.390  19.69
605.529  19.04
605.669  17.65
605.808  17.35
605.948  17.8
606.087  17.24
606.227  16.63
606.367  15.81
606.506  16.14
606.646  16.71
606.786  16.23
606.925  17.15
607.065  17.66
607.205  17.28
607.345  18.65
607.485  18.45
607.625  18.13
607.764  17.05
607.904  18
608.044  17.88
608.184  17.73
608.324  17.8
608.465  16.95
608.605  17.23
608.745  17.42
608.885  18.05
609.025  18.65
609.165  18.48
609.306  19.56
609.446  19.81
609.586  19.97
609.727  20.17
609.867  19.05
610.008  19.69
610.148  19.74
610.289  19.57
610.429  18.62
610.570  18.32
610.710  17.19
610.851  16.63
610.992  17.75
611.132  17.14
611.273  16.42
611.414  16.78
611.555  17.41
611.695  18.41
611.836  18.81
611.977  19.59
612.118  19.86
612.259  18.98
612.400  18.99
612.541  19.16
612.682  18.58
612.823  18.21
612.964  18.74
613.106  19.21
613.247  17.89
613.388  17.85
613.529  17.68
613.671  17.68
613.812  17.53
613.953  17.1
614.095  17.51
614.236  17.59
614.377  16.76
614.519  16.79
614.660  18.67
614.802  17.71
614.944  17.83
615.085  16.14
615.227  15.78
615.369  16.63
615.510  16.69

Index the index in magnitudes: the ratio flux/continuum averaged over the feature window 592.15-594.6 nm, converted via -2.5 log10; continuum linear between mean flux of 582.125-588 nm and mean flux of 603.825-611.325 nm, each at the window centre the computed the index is 0.039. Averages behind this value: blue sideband 16.2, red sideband 18.1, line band 16.3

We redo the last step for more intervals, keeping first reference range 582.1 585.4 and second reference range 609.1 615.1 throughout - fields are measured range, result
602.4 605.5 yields -0.025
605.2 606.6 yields 0.021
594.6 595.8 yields 0.066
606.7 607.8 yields 0.023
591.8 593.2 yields 0.097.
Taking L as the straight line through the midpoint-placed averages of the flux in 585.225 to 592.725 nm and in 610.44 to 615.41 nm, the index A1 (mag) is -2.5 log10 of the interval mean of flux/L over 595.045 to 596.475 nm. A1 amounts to -0.08 mag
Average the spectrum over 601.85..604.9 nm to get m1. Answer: 18.3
